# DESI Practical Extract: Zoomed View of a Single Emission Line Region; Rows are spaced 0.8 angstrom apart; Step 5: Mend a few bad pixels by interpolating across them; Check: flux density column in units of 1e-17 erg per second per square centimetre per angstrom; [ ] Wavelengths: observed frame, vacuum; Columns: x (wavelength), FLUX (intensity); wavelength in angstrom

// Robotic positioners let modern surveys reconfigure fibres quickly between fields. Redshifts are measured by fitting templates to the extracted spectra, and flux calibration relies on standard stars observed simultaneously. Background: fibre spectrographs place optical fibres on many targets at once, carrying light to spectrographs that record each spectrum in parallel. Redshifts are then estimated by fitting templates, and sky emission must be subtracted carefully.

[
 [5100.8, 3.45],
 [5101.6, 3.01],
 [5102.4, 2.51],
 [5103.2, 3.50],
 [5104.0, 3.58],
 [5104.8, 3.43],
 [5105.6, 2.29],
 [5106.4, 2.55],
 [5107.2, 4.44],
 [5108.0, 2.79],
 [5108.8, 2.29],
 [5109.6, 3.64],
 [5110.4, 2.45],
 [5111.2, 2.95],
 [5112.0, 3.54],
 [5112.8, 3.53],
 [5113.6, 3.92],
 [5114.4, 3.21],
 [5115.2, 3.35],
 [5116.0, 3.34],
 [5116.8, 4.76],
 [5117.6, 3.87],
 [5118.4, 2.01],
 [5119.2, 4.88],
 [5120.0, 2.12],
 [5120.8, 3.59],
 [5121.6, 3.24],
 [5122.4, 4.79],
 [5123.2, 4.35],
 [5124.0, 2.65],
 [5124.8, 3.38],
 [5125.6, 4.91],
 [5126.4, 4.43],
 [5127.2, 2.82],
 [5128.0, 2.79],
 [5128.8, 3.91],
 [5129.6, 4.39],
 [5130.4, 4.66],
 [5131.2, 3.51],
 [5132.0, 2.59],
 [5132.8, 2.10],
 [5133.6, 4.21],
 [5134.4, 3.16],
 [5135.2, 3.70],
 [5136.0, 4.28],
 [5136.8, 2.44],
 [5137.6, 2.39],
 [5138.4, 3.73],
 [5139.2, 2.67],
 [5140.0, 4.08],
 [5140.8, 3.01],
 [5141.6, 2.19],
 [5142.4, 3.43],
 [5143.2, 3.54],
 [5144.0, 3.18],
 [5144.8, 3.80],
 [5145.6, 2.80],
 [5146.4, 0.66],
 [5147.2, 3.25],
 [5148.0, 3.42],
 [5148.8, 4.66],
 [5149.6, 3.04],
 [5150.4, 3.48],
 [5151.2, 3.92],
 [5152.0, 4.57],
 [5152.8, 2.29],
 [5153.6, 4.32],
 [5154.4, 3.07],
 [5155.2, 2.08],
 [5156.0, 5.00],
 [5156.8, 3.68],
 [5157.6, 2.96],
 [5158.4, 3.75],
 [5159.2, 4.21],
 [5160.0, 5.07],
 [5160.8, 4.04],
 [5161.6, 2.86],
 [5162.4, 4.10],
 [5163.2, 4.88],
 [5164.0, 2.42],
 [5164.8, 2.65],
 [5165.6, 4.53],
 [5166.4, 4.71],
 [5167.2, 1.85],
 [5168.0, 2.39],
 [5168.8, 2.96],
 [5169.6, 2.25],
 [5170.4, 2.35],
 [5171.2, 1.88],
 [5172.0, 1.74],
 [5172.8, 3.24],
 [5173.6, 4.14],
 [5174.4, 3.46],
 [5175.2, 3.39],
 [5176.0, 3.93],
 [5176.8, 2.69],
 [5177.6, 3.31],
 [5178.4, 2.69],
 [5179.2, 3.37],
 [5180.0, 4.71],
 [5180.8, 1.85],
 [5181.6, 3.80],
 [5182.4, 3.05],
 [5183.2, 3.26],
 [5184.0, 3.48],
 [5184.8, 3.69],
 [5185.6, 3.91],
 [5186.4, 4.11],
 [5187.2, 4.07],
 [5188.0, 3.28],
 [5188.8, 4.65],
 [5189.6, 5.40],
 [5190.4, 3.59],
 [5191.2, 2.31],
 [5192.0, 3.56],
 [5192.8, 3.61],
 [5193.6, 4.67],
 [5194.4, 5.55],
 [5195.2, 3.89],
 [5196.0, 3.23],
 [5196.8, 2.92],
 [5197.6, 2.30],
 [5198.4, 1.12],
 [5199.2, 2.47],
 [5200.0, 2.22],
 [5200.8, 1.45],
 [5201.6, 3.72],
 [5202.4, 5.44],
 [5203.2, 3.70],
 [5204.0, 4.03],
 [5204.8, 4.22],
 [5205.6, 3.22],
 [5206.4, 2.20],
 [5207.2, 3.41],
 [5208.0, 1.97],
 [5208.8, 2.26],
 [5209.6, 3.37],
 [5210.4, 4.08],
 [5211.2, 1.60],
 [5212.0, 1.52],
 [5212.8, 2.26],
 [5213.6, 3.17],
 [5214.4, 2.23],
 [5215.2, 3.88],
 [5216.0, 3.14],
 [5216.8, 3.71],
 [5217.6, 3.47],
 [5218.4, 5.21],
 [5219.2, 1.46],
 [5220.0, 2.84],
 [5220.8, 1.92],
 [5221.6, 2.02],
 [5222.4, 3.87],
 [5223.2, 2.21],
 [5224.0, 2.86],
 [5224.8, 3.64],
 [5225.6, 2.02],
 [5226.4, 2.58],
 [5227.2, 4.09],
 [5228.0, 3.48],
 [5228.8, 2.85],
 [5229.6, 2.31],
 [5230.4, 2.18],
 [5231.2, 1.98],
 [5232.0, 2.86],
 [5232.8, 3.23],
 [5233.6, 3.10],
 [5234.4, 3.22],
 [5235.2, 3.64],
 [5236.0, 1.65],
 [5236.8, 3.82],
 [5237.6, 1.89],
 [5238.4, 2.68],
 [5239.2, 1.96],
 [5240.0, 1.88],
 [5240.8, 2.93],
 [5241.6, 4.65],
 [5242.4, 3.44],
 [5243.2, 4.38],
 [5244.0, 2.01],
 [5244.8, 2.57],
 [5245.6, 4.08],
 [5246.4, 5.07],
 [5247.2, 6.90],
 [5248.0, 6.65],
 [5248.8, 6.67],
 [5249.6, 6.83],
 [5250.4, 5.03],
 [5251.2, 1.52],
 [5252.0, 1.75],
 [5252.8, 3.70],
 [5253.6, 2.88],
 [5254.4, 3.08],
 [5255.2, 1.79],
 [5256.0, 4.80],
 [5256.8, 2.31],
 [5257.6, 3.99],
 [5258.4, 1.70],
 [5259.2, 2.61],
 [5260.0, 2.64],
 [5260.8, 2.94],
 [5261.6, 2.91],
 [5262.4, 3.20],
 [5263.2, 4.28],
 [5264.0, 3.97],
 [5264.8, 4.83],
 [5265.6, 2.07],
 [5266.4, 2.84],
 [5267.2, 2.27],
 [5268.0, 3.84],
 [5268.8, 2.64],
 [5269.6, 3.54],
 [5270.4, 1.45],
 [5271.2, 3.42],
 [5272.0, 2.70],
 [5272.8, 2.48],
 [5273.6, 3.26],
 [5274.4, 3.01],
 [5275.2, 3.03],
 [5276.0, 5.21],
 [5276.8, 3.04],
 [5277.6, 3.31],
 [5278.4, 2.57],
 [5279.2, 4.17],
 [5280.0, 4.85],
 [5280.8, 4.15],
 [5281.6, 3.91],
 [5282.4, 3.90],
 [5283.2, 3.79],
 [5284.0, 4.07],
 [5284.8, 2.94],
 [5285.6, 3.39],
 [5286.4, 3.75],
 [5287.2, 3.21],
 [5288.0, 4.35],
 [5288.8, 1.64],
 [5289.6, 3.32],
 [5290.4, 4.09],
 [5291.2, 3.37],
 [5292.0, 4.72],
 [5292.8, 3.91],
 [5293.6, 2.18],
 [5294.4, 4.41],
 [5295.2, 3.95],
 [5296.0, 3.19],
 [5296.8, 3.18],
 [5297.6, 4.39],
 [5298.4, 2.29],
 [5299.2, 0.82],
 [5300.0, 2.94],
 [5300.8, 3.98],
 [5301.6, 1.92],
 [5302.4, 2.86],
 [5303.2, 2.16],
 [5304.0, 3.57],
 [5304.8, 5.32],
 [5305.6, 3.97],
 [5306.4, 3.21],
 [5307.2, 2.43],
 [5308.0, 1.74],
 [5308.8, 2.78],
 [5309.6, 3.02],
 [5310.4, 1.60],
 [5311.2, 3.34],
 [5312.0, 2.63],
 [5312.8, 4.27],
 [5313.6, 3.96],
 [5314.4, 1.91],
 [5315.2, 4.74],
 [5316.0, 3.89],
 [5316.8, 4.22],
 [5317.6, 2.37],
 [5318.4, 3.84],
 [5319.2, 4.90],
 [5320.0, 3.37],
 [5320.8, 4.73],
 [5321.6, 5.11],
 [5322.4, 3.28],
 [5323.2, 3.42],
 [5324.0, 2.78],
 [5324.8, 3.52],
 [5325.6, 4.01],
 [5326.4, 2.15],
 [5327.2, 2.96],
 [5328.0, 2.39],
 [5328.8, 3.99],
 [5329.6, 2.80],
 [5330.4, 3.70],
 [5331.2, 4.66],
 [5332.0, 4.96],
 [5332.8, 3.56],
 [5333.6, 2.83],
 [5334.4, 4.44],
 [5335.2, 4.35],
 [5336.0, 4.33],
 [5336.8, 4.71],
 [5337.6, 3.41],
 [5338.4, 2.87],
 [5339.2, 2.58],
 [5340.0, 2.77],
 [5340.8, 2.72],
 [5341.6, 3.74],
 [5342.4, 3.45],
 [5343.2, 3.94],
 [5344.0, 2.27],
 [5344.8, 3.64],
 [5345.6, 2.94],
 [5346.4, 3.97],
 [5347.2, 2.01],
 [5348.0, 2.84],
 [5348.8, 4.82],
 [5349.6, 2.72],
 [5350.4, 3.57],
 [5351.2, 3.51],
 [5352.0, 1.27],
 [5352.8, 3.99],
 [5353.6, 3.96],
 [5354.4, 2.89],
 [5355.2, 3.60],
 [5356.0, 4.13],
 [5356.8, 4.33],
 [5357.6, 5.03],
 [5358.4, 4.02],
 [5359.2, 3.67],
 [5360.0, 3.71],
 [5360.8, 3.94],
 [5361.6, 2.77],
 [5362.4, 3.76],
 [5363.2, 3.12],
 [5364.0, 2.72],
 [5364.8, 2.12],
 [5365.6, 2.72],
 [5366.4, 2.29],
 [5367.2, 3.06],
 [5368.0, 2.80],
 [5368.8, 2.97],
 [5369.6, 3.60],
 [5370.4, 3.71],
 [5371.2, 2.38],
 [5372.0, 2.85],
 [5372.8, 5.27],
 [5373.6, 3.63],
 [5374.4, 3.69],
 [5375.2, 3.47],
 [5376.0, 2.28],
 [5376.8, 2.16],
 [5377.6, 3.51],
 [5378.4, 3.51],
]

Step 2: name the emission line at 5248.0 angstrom H-gamma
